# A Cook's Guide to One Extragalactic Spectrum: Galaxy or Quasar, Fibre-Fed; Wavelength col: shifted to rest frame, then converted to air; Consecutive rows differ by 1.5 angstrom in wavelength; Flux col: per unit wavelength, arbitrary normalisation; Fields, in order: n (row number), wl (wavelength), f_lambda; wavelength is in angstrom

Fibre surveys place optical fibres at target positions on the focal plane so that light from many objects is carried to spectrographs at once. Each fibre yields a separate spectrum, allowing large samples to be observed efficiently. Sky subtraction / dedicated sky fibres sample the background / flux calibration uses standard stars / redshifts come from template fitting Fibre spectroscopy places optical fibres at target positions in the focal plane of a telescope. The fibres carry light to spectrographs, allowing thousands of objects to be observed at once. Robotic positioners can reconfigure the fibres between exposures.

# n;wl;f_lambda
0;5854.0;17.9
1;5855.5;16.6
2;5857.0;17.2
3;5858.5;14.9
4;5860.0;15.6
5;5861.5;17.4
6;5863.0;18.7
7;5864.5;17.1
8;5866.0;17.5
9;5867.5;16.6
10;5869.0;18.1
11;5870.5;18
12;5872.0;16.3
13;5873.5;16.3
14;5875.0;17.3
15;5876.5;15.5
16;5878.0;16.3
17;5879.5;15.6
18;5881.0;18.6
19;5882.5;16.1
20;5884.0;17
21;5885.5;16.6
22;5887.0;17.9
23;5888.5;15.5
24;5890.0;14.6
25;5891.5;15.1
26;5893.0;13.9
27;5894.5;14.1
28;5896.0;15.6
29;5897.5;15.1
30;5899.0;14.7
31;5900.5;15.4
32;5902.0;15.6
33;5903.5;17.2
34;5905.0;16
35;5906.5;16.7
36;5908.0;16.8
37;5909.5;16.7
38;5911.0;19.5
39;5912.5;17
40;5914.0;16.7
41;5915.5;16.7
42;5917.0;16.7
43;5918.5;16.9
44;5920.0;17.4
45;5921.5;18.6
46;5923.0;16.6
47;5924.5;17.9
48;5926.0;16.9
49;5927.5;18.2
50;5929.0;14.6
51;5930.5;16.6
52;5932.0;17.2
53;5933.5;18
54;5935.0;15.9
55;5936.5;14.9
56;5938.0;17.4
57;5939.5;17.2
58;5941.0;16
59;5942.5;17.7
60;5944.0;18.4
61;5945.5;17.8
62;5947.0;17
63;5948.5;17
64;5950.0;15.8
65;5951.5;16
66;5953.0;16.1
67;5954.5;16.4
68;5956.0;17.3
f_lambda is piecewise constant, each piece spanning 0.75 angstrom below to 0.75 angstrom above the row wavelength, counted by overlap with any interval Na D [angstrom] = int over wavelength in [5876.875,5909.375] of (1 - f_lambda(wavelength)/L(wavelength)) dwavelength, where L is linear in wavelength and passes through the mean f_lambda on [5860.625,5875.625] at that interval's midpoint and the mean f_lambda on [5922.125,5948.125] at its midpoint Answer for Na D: 2.4 angstrom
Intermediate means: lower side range 17.3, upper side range 17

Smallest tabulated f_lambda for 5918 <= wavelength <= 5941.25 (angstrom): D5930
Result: 14.6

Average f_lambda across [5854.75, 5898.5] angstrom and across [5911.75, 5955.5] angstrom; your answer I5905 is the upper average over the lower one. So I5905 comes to 1.03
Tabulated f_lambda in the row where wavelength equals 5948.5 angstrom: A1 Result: 17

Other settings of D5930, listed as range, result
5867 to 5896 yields 13.9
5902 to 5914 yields 15.6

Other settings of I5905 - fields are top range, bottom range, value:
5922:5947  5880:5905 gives 1.07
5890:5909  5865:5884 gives 0.92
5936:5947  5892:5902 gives 1.15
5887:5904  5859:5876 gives 0.89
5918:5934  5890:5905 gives 1.13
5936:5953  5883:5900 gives 1.09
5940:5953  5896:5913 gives 1.03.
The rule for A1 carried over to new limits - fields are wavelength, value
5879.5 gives 15.6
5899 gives 14.7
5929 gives 14.6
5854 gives 17.9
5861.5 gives 17.4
